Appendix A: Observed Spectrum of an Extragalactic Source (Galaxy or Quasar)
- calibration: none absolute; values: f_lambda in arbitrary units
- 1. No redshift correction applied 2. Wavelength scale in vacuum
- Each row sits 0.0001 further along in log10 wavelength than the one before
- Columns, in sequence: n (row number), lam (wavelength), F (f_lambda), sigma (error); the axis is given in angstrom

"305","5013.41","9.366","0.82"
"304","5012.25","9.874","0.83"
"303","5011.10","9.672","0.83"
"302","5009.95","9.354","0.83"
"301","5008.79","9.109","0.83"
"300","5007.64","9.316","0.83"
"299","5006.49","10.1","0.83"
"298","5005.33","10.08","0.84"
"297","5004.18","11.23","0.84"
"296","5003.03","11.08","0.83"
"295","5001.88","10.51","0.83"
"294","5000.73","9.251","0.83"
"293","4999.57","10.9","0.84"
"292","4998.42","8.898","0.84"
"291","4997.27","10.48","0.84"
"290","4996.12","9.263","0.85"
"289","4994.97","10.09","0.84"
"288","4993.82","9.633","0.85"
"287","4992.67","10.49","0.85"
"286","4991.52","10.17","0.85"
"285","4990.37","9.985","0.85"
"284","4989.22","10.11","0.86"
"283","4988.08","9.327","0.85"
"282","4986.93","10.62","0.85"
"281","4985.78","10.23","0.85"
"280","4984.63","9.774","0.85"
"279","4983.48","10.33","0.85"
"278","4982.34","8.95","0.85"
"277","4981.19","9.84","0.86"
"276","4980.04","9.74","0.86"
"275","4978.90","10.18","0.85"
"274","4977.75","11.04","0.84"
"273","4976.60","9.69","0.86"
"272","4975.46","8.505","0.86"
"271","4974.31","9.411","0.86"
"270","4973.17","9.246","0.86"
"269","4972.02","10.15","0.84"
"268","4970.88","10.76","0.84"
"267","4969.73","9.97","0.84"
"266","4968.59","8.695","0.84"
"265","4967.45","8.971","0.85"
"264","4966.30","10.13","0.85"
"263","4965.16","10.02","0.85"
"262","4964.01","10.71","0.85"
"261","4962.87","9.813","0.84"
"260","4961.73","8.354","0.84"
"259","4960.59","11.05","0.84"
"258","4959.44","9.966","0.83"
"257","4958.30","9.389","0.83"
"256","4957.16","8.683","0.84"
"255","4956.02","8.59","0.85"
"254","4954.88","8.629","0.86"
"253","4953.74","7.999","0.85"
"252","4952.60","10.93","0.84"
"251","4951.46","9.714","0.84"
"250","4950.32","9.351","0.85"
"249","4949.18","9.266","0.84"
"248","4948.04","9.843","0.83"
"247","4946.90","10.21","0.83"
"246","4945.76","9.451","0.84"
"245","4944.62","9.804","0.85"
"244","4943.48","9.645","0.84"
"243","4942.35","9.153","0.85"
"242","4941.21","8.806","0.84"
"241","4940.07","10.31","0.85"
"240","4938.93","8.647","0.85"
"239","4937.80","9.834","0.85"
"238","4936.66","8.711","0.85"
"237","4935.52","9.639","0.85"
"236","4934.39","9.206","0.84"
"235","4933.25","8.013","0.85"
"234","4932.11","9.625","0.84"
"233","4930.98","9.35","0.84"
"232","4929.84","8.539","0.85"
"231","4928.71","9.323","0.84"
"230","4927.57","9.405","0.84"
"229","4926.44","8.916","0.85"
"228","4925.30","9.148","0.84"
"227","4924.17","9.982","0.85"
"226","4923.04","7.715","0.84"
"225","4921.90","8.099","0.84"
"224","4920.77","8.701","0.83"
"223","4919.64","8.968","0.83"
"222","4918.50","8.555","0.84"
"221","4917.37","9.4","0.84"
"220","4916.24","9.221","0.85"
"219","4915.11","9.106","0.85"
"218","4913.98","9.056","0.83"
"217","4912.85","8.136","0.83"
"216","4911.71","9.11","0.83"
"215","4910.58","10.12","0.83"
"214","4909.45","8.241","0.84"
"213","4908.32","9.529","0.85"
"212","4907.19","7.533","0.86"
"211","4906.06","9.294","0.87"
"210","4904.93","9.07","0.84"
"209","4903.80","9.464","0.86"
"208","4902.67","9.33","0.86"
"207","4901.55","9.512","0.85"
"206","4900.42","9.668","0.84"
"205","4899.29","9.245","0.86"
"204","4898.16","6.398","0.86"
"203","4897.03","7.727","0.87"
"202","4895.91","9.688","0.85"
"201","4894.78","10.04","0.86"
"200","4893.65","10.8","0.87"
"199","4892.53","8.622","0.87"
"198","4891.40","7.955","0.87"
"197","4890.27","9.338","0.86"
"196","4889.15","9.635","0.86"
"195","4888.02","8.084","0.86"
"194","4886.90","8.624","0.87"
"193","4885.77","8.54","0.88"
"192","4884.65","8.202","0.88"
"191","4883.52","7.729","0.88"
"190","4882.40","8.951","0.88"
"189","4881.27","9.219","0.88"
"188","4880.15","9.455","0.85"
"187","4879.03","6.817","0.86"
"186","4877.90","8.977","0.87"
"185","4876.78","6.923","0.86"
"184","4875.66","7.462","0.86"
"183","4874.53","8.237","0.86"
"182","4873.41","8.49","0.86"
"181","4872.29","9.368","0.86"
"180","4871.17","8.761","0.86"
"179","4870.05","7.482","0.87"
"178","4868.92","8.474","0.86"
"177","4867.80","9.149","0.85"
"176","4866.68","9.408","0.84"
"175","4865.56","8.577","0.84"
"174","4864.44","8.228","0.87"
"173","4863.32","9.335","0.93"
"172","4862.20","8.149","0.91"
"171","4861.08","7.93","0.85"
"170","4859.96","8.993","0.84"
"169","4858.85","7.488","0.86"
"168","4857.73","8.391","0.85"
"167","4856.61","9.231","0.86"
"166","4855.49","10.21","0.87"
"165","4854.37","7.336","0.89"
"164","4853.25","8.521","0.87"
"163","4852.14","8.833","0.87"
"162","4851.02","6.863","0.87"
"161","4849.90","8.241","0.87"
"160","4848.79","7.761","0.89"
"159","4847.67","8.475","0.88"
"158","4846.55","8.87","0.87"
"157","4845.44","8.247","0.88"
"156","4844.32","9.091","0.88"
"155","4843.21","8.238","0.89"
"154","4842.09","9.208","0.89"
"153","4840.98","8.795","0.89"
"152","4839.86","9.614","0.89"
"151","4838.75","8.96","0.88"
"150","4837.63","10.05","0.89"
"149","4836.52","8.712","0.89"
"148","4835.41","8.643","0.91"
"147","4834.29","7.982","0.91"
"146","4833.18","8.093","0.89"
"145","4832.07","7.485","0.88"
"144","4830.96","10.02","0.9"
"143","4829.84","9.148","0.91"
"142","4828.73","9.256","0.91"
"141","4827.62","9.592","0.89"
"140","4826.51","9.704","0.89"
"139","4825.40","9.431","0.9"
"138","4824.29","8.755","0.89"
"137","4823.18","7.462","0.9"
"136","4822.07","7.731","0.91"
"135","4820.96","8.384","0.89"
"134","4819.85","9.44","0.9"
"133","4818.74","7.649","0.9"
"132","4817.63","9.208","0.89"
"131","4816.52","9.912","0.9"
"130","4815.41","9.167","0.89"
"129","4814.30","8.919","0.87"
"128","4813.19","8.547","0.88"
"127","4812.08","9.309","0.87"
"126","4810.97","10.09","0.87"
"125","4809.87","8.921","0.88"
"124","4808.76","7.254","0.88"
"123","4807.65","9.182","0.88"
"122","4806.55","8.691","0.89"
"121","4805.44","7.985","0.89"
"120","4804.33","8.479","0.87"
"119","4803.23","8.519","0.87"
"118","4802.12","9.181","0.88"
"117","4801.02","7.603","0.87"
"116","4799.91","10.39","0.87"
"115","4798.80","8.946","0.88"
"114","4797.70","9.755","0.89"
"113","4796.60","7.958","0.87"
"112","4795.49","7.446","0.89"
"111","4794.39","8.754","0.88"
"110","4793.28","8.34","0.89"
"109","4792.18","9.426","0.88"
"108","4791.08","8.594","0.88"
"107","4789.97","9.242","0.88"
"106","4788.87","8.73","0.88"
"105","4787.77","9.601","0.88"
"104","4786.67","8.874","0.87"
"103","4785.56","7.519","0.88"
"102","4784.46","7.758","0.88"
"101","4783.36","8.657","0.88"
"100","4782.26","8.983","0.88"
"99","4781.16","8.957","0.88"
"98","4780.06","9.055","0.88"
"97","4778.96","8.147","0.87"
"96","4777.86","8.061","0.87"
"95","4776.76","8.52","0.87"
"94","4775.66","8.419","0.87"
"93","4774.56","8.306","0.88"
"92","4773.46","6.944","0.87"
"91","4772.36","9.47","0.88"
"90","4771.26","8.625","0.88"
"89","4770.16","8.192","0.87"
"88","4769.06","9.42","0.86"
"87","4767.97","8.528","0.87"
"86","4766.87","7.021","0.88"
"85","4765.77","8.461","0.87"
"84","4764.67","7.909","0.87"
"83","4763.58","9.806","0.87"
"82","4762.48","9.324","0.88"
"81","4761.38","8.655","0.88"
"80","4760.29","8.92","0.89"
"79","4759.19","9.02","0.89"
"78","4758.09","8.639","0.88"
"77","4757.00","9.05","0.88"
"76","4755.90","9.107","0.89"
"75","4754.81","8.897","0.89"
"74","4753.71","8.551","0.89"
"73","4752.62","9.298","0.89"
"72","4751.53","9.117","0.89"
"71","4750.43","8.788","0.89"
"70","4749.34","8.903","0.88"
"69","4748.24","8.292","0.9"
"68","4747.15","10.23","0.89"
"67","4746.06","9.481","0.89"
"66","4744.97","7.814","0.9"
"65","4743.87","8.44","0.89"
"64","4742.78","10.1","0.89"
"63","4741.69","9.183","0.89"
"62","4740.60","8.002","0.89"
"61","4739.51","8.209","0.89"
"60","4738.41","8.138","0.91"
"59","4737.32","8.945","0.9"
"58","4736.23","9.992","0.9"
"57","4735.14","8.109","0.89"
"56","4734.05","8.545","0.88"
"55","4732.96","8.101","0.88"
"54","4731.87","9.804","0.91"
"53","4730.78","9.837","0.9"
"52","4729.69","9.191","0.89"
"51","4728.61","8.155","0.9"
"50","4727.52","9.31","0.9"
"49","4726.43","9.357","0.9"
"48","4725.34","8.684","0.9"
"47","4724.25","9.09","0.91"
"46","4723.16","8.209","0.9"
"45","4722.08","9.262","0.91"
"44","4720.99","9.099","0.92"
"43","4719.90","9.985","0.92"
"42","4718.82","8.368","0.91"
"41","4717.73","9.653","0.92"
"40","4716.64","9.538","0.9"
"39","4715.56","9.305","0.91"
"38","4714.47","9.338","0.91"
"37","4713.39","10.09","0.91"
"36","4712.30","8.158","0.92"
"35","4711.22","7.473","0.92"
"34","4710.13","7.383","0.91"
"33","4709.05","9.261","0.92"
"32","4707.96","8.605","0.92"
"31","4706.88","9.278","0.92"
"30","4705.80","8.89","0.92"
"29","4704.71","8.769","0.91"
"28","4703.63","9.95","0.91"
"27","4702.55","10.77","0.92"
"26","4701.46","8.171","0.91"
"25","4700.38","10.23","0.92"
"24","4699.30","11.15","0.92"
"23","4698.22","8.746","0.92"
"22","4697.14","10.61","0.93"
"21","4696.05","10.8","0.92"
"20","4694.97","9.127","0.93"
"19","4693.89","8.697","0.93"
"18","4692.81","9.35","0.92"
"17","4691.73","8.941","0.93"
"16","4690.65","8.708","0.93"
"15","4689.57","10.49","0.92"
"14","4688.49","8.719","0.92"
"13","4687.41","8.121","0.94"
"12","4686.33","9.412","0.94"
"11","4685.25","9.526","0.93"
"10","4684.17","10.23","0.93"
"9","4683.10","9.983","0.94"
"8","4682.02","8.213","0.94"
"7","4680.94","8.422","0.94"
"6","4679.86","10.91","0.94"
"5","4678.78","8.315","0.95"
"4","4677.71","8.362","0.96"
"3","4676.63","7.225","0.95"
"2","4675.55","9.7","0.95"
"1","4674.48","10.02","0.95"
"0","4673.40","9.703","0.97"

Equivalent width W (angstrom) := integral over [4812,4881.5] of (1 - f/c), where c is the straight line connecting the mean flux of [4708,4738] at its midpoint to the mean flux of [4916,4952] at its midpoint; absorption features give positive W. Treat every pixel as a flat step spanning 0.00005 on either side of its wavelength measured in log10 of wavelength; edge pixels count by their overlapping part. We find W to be 3.6 angstrom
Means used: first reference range 8.96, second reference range 9.2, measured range 8.63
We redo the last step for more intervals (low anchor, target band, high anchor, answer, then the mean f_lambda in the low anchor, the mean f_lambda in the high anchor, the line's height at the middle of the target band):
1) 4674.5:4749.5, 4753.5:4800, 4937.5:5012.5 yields 3.0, 9.1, 9.75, 9.26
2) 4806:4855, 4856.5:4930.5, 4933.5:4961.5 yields 2.9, 8.72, 9.42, 9.1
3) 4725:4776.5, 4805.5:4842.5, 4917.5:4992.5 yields 0.7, 8.79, 9.48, 9.04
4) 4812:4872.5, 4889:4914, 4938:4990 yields 0.4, 8.7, 9.65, 9.16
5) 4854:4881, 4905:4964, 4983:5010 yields 0.5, 8.47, 10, 9.28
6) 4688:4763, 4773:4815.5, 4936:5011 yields 2.8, 9.08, 9.73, 9.26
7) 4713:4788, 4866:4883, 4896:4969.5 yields 1.1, 8.82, 9.18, 9.07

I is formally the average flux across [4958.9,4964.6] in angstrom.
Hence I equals 9.97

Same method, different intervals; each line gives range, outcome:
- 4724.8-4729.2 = 8.89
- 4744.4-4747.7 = 9.17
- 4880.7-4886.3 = 8.53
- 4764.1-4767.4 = 7.82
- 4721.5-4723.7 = 8.76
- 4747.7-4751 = 8.64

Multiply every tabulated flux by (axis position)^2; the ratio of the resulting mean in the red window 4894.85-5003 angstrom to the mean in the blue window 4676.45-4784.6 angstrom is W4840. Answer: 1.2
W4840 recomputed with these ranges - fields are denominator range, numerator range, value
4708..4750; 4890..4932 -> 1.09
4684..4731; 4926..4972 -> 1.13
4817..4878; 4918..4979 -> 1.14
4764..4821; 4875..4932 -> 1.07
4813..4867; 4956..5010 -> 1.20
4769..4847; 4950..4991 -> 1.19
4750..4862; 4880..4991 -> 1.13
